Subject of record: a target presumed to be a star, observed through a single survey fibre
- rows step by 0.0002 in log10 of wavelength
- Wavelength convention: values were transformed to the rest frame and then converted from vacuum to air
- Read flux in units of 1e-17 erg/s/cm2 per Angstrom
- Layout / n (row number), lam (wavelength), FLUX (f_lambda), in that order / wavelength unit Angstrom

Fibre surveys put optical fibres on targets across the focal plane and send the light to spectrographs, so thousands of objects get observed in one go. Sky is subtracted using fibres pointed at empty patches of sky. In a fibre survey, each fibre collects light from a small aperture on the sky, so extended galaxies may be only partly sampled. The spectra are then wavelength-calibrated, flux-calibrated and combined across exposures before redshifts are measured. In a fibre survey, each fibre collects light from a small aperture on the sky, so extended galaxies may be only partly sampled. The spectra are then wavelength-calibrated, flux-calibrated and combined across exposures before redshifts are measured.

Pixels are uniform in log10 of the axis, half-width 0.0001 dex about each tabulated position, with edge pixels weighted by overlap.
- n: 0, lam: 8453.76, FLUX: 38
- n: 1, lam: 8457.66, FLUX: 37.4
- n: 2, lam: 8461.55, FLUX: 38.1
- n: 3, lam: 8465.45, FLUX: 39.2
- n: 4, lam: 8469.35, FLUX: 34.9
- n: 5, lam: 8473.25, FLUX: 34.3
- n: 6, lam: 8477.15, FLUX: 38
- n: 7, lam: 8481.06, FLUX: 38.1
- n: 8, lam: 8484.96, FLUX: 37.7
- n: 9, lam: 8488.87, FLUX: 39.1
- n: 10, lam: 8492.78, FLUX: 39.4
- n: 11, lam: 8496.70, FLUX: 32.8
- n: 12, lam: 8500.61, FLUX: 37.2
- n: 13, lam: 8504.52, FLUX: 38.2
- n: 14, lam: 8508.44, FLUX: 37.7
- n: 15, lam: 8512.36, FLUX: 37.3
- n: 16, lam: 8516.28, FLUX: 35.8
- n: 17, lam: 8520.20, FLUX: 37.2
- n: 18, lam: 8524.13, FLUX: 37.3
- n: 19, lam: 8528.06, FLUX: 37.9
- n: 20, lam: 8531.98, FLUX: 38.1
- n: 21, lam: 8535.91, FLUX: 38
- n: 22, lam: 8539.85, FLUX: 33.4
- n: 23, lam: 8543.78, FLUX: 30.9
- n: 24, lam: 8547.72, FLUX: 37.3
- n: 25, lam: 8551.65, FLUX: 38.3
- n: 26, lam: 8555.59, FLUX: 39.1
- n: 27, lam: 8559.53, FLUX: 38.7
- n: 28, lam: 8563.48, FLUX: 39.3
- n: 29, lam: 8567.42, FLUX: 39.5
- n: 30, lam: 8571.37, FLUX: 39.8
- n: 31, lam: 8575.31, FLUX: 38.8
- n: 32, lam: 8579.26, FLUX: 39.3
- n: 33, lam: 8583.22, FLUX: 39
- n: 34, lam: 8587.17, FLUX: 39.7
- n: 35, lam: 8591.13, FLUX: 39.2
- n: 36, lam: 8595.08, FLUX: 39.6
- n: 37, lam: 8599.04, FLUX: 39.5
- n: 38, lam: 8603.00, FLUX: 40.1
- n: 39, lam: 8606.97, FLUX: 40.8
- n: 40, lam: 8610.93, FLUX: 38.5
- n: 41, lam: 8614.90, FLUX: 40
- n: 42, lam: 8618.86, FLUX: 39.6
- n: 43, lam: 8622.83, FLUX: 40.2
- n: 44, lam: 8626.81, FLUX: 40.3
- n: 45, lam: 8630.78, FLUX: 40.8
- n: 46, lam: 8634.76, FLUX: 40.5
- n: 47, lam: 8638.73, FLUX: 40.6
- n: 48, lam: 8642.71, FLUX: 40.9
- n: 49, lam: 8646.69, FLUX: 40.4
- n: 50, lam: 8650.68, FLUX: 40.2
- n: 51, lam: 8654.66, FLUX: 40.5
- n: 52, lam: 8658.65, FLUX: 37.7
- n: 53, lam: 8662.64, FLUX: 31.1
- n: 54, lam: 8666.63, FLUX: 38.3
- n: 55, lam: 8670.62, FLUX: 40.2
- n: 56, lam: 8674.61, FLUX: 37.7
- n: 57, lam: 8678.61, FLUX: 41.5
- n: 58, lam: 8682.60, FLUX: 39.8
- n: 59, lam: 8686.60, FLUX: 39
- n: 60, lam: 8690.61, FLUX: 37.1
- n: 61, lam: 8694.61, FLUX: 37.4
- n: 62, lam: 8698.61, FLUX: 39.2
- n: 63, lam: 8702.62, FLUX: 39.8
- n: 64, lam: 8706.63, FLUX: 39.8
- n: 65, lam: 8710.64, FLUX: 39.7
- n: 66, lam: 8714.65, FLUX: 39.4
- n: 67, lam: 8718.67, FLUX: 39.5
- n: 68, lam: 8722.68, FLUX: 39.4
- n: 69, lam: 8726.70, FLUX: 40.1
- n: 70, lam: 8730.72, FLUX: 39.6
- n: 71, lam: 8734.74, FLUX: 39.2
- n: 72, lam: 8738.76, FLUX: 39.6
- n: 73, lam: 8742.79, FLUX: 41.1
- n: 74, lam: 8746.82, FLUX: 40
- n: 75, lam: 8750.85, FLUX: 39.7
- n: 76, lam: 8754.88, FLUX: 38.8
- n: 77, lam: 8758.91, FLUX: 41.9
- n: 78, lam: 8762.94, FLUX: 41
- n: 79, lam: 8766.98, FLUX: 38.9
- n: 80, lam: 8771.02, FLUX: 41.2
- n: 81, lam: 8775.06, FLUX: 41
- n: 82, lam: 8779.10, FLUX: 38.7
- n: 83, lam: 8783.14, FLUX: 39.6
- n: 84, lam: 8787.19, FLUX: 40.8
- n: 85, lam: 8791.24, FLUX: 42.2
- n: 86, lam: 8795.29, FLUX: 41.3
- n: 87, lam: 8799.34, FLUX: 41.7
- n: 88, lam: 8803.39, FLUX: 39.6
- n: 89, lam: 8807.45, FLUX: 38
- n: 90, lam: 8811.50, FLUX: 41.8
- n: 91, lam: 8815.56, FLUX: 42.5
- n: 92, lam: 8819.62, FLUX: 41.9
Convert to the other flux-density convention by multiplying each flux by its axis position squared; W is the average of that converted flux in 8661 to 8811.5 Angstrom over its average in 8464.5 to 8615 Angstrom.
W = 1.09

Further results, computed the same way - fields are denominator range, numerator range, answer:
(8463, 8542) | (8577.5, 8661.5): 1.10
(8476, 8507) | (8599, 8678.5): 1.09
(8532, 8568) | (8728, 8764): 1.13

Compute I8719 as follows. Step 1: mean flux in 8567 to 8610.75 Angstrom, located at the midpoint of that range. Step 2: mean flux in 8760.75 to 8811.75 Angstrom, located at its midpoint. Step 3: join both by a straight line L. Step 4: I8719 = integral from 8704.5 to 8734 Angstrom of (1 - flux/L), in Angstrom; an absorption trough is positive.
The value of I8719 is 0.4 Angstrom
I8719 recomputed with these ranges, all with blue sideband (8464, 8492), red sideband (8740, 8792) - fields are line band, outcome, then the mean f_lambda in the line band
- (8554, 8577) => -0.6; 39.2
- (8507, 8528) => 0.4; 37.1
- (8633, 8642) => -0.4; 40.6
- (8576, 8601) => -0.5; 39.3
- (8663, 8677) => 0.5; 37.9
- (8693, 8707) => 0.2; 39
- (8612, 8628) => -0.5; 39.9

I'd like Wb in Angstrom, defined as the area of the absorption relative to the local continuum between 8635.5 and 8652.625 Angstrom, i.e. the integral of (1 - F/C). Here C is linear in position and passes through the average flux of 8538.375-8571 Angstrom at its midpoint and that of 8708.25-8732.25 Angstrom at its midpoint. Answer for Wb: -0.9 Angstrom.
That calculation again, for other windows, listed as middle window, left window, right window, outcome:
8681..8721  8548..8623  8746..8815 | 0.9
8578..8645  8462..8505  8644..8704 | -3.1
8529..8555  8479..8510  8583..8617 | 1.5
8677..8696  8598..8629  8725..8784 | 0.5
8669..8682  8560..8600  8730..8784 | 0.0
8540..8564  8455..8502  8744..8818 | 0.7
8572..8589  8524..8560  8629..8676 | -0.7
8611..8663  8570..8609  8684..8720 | -0.5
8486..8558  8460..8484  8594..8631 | 2.1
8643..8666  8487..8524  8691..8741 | 0.3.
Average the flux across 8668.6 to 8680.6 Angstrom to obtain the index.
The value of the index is 39.8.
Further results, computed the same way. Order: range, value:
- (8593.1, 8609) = 40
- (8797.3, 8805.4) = 40.7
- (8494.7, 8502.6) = 35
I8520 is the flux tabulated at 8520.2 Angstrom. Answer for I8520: 37.2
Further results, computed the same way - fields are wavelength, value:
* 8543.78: 30.9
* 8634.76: 40.5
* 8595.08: 39.6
